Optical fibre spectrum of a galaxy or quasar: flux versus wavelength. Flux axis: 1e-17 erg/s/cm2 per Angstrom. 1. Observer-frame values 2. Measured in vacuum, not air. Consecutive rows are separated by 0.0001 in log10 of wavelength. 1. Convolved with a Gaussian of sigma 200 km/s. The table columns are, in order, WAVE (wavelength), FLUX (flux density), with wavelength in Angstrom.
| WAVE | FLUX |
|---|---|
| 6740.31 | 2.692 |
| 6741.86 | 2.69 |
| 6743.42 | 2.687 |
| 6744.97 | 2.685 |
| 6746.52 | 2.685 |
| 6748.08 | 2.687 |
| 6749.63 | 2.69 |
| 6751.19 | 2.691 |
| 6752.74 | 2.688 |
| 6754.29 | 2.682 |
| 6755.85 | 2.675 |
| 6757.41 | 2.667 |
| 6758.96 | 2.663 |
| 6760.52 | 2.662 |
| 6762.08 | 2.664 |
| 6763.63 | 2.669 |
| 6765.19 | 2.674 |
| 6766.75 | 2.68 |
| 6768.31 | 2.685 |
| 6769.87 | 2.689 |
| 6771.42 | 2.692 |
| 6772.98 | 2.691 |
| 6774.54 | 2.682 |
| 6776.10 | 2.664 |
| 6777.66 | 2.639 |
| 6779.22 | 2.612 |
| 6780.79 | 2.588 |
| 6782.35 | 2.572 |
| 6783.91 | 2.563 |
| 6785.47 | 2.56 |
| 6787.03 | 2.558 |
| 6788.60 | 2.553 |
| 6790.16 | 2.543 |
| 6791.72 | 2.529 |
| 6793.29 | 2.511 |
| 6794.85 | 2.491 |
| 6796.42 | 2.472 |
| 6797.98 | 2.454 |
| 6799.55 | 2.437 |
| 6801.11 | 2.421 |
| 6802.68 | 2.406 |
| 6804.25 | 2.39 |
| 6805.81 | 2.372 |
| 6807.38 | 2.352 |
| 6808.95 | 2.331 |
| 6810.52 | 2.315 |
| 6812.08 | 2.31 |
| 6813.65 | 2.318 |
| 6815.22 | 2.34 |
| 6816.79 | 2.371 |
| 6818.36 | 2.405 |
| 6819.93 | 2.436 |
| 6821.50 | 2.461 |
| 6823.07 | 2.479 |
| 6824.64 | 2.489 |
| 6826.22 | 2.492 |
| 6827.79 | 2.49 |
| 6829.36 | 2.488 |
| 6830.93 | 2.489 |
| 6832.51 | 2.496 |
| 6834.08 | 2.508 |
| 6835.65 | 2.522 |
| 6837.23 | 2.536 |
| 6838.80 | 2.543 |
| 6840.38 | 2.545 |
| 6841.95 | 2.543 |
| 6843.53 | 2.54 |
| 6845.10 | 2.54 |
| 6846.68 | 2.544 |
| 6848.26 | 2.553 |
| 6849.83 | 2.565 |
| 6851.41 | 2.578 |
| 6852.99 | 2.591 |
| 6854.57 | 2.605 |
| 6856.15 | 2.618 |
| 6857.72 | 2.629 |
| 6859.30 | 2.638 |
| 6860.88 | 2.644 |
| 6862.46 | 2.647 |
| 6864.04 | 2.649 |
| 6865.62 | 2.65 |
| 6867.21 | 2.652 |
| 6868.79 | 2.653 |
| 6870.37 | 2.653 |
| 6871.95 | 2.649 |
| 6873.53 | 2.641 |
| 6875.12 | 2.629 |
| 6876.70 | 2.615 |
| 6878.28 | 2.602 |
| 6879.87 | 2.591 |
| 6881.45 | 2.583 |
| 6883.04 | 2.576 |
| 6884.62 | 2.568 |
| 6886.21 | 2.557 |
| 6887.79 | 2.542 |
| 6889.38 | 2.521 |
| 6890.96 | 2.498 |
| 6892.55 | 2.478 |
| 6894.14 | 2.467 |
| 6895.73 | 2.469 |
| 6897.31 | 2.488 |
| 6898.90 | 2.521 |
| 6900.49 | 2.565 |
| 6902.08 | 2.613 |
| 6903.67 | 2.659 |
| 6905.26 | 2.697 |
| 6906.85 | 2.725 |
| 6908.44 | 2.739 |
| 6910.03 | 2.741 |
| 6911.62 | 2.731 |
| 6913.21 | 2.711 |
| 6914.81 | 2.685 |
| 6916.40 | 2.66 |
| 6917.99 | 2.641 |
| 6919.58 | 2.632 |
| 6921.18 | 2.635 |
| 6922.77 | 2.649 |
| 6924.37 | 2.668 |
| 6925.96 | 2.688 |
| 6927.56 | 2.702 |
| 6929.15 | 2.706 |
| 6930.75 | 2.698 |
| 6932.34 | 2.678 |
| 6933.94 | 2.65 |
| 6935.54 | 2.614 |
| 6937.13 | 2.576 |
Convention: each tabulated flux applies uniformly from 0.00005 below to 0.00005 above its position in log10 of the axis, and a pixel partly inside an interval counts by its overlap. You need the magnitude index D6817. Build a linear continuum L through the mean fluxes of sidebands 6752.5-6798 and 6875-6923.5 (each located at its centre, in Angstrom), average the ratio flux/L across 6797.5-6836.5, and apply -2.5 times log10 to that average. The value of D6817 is 0.08 mag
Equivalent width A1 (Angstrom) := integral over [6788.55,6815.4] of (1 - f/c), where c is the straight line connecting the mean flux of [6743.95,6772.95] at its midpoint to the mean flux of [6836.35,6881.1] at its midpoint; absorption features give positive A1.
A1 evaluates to 2.3 Angstrom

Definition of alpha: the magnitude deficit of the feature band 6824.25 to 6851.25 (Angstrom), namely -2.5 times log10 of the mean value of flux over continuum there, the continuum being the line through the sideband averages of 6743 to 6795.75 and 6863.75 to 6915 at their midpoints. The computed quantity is 0.04 mag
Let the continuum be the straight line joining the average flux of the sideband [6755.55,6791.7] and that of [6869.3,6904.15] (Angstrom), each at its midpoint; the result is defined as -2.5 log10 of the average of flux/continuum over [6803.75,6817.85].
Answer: 0.12 mag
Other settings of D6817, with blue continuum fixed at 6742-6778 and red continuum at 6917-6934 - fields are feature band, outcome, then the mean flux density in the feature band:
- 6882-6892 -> 0.05 mag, 2.54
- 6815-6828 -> 0.10 mag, 2.44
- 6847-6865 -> 0.03 mag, 2.61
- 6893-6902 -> 0.07 mag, 2.51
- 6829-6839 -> 0.07 mag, 2.51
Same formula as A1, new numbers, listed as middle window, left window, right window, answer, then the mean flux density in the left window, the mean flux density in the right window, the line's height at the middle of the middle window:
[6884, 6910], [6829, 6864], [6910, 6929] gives 0.7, 2.56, 2.68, 2.64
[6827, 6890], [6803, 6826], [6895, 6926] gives -1.9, 2.39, 2.65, 2.51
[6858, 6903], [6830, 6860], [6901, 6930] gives 0.6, 2.56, 2.68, 2.62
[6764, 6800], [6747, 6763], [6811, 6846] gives 0.1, 2.68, 2.47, 2.6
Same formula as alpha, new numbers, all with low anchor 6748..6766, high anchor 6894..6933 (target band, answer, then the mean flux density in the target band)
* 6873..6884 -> 0.02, 2.6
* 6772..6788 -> 0.02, 2.61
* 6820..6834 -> 0.08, 2.48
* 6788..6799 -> 0.07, 2.51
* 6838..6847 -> 0.05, 2.54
